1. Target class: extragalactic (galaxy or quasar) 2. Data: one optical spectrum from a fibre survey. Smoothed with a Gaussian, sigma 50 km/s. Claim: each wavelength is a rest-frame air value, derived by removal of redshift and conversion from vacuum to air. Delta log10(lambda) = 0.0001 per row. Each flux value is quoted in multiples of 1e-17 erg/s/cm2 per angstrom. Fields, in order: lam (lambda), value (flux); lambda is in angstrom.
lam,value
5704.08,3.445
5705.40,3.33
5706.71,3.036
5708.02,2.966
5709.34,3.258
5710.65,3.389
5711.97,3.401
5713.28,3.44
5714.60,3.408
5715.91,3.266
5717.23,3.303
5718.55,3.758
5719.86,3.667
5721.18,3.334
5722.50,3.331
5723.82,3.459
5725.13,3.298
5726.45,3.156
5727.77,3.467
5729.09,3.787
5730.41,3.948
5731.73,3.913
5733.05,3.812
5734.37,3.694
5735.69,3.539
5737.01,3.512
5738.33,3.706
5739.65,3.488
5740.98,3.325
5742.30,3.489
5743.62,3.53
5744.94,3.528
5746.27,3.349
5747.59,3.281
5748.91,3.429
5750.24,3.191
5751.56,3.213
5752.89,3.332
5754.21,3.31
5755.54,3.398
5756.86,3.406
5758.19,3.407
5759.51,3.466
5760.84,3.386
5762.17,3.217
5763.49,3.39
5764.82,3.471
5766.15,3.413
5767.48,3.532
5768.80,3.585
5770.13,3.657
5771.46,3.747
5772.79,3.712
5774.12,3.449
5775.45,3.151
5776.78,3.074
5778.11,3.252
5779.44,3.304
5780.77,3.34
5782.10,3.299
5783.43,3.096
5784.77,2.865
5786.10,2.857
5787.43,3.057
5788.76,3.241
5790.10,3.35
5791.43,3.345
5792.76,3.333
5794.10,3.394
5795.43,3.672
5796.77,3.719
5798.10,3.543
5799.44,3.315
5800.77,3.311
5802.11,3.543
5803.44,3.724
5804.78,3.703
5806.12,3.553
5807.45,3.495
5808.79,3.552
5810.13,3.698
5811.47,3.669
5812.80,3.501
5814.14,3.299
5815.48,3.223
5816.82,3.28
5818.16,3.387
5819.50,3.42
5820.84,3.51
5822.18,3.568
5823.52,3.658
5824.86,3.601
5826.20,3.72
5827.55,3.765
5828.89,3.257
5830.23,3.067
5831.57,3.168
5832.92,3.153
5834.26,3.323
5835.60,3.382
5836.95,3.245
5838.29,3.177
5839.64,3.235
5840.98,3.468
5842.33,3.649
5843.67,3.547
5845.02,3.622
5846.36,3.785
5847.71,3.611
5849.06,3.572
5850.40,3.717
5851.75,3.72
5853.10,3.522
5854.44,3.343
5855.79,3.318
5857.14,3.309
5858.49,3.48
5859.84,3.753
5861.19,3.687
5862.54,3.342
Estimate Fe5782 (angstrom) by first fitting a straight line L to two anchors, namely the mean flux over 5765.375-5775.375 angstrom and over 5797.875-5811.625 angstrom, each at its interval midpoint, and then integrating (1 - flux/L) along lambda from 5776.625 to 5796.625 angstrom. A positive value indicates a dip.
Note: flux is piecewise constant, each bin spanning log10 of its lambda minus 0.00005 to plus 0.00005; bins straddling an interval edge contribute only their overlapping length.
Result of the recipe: 1.7 angstrom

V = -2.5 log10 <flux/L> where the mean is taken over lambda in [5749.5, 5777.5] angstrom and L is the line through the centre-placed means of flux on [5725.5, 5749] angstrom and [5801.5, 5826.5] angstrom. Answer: 0.044 mag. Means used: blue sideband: 3.55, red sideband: 3.53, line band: 3.4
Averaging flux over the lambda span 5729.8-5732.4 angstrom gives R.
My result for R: 3.93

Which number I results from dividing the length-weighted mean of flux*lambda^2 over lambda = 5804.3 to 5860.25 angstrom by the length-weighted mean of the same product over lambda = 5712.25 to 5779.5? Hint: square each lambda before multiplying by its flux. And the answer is 1.0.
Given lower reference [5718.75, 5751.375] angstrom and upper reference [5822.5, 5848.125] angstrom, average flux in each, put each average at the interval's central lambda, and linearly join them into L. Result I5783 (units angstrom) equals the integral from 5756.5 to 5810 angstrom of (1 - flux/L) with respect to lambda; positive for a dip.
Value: 1.2 angstrom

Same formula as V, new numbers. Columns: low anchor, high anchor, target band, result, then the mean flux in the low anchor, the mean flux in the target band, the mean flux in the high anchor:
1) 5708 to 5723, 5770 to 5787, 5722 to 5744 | -0.062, 3.39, 3.56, 3.28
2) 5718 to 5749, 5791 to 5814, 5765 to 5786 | 0.057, 3.54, 3.35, 3.53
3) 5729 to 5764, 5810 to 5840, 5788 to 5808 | -0.017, 3.48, 3.48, 3.4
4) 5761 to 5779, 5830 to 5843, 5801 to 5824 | -0.053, 3.43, 3.51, 3.29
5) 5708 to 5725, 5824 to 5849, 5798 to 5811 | -0.037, 3.4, 3.54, 3.44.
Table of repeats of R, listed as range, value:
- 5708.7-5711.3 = 3.33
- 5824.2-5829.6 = 3.58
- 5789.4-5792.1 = 3.35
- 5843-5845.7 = 3.59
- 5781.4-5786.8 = 3.03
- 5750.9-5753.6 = 3.27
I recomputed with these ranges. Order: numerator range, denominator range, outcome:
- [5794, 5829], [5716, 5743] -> 1.02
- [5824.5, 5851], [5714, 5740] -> 1.01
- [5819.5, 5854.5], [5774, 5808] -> 1.06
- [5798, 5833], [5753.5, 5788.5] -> 1.06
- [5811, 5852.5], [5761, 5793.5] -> 1.06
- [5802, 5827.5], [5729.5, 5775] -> 1.03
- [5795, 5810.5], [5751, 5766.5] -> 1.07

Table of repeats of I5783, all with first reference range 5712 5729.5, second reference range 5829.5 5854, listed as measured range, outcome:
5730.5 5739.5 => -0.7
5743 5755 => 0.3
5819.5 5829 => -0.4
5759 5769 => 0.0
